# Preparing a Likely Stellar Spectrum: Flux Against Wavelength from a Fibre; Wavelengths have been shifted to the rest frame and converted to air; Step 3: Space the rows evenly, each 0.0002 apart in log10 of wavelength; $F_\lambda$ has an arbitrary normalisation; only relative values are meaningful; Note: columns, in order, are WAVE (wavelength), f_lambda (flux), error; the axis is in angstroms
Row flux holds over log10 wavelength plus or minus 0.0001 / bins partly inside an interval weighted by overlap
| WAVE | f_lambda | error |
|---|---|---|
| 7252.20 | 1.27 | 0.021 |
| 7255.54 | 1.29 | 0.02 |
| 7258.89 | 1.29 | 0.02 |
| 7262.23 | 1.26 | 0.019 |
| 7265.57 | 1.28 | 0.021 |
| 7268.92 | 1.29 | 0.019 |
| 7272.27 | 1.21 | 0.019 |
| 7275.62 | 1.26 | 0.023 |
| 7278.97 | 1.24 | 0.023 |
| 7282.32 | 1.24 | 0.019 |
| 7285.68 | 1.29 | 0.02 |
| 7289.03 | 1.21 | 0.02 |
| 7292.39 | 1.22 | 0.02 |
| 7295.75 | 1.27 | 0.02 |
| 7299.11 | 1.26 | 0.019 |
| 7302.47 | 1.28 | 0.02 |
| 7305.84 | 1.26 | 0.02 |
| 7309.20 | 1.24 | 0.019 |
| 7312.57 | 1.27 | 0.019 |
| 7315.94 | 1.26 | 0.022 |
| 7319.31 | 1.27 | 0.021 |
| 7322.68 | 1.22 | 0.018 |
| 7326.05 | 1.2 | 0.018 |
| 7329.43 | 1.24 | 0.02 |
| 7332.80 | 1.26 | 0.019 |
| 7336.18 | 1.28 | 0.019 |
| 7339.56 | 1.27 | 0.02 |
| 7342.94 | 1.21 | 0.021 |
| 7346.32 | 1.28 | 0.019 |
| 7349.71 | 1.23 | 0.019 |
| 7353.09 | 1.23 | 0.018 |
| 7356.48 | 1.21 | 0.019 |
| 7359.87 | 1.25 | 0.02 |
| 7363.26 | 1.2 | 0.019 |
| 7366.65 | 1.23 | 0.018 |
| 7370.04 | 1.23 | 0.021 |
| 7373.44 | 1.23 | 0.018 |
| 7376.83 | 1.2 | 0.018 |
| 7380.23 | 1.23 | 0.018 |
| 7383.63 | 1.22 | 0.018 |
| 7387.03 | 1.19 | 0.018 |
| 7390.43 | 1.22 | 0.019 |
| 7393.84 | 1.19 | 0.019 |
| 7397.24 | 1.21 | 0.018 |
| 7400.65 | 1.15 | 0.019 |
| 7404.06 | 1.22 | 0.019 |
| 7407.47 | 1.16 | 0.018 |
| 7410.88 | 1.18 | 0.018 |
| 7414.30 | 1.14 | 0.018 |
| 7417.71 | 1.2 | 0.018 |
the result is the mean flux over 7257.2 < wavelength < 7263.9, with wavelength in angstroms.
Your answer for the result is 1.27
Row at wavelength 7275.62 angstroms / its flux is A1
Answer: 1.26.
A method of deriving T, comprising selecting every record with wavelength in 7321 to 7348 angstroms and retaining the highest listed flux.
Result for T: 1.28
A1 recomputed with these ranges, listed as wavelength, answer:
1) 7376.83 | 1.2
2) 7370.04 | 1.23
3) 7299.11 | 1.26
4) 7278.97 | 1.24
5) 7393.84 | 1.19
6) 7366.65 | 1.23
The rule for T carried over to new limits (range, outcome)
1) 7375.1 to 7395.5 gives 1.23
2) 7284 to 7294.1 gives 1.29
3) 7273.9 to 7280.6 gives 1.26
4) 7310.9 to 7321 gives 1.27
